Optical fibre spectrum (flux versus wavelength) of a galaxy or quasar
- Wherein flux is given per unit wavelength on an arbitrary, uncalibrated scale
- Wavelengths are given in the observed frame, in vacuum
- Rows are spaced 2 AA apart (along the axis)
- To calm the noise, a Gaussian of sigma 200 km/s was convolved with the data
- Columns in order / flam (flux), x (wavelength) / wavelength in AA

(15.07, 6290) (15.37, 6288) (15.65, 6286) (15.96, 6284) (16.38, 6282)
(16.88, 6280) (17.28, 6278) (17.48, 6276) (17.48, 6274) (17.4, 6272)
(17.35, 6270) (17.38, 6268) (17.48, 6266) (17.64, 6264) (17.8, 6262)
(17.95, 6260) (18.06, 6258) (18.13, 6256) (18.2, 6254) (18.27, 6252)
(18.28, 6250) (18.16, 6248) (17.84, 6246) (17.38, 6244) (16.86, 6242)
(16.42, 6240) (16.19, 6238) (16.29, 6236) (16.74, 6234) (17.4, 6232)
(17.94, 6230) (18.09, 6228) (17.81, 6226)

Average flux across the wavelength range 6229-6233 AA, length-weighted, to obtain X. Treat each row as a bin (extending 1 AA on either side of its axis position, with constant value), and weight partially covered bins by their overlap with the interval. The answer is 17.7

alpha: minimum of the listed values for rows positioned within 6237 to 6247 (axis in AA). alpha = 16.19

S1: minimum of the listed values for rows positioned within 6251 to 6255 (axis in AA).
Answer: 18.2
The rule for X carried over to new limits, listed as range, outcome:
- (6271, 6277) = 17.5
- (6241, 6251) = 17.7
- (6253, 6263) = 18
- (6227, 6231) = 18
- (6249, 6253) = 18.3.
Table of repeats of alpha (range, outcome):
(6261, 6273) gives 17.35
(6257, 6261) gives 17.95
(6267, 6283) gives 16.38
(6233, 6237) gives 16.29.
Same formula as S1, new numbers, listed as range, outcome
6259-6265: 17.64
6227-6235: 16.74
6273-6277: 17.48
